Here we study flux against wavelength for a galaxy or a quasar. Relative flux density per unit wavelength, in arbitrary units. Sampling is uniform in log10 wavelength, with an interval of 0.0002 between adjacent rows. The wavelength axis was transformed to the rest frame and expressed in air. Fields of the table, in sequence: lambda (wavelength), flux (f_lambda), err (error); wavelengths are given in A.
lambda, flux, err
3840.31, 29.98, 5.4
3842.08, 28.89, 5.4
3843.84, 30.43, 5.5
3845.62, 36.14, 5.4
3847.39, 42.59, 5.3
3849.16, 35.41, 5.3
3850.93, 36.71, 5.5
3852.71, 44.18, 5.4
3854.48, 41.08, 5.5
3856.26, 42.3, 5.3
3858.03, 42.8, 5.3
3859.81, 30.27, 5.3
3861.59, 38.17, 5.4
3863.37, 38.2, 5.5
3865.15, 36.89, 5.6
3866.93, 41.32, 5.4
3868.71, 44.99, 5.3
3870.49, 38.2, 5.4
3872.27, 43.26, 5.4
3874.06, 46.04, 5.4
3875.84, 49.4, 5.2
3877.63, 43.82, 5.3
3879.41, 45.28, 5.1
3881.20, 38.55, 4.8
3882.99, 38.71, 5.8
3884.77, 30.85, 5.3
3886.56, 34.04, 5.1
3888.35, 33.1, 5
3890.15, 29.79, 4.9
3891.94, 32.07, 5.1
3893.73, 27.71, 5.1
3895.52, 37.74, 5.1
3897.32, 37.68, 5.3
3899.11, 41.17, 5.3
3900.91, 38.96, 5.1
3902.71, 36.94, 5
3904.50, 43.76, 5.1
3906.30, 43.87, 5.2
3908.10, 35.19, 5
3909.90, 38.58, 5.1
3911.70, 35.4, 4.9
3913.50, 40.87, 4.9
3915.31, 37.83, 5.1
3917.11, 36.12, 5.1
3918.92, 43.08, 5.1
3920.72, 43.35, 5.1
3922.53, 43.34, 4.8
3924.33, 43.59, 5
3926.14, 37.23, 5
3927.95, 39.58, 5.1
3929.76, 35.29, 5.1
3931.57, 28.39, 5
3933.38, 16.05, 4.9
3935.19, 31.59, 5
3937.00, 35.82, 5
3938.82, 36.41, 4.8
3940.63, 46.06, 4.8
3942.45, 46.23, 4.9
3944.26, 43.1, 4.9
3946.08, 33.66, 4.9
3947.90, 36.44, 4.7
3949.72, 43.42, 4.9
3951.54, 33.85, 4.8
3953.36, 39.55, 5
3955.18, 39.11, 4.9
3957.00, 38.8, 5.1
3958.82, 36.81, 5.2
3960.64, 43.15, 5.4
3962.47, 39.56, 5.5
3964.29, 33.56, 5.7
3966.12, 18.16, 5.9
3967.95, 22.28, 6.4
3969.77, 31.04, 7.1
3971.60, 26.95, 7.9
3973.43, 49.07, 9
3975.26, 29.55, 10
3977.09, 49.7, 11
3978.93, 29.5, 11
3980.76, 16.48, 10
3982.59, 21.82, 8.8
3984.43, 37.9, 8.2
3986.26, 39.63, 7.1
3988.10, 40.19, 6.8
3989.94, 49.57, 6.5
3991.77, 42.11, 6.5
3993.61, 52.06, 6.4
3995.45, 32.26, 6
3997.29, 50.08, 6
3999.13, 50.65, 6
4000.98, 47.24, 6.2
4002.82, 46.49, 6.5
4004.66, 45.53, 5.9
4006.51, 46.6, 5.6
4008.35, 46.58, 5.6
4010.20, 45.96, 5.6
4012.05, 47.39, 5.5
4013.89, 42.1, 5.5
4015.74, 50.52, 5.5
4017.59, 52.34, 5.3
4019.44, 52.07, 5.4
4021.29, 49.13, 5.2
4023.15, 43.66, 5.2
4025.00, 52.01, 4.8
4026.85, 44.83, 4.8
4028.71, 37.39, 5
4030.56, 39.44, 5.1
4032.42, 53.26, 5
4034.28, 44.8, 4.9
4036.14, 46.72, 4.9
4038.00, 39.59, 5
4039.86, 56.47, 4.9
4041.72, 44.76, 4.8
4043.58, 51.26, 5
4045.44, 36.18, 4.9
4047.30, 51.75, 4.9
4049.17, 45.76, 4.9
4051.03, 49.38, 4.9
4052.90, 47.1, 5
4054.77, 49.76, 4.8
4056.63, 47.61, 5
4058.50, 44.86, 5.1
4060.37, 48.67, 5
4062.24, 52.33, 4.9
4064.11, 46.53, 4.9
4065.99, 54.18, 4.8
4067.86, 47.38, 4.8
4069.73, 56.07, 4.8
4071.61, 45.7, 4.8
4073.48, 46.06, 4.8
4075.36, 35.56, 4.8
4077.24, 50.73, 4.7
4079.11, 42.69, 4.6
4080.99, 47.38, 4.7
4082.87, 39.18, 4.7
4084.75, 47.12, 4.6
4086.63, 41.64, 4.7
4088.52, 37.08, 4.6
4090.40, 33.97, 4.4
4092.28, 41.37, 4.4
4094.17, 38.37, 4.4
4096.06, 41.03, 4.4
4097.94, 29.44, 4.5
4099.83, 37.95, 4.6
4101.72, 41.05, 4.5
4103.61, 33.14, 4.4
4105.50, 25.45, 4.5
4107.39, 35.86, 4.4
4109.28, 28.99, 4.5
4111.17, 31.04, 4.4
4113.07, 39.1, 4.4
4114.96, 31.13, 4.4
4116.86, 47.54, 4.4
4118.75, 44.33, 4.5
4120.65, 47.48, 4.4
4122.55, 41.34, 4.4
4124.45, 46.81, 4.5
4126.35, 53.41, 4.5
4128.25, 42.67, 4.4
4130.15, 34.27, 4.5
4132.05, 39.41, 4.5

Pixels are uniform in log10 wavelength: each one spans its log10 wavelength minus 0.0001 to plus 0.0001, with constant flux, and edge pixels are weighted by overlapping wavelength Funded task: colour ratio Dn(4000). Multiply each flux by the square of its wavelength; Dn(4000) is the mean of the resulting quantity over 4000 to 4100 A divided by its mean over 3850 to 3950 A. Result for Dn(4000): 1.28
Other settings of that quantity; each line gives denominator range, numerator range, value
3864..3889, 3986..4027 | 1.23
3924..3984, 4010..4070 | 1.43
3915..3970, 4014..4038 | 1.33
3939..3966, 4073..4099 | 1.12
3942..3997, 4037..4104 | 1.28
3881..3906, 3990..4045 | 1.38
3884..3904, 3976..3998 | 1.15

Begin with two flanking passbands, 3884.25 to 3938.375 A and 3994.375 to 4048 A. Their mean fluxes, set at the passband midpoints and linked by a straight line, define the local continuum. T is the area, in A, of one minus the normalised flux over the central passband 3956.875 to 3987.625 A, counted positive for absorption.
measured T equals 6.44 A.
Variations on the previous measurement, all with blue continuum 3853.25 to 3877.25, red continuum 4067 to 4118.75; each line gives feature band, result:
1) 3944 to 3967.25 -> 2.3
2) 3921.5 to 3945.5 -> 2.1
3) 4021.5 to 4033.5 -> -1.5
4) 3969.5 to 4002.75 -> 1.1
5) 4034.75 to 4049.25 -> -2.3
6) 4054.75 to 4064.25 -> -2.0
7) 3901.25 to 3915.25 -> 0.6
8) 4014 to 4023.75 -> -2.2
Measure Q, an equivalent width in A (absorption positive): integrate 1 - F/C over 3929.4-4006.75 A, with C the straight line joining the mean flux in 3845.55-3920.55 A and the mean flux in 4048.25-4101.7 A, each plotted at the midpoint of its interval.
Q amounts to 7.3 A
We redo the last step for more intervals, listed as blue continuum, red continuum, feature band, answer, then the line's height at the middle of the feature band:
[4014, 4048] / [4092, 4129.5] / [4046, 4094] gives -3.1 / 42.9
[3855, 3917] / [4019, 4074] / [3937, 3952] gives 0.7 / 41.8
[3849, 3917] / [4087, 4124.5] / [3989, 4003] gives -3.0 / 38.1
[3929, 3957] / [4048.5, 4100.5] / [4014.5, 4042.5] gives -3.7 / 41.7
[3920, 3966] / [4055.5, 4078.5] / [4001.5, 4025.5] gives -2.3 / 43.4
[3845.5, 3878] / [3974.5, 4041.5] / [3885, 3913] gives 3.5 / 41.5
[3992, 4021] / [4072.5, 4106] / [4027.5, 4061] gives -2.1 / 43.7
